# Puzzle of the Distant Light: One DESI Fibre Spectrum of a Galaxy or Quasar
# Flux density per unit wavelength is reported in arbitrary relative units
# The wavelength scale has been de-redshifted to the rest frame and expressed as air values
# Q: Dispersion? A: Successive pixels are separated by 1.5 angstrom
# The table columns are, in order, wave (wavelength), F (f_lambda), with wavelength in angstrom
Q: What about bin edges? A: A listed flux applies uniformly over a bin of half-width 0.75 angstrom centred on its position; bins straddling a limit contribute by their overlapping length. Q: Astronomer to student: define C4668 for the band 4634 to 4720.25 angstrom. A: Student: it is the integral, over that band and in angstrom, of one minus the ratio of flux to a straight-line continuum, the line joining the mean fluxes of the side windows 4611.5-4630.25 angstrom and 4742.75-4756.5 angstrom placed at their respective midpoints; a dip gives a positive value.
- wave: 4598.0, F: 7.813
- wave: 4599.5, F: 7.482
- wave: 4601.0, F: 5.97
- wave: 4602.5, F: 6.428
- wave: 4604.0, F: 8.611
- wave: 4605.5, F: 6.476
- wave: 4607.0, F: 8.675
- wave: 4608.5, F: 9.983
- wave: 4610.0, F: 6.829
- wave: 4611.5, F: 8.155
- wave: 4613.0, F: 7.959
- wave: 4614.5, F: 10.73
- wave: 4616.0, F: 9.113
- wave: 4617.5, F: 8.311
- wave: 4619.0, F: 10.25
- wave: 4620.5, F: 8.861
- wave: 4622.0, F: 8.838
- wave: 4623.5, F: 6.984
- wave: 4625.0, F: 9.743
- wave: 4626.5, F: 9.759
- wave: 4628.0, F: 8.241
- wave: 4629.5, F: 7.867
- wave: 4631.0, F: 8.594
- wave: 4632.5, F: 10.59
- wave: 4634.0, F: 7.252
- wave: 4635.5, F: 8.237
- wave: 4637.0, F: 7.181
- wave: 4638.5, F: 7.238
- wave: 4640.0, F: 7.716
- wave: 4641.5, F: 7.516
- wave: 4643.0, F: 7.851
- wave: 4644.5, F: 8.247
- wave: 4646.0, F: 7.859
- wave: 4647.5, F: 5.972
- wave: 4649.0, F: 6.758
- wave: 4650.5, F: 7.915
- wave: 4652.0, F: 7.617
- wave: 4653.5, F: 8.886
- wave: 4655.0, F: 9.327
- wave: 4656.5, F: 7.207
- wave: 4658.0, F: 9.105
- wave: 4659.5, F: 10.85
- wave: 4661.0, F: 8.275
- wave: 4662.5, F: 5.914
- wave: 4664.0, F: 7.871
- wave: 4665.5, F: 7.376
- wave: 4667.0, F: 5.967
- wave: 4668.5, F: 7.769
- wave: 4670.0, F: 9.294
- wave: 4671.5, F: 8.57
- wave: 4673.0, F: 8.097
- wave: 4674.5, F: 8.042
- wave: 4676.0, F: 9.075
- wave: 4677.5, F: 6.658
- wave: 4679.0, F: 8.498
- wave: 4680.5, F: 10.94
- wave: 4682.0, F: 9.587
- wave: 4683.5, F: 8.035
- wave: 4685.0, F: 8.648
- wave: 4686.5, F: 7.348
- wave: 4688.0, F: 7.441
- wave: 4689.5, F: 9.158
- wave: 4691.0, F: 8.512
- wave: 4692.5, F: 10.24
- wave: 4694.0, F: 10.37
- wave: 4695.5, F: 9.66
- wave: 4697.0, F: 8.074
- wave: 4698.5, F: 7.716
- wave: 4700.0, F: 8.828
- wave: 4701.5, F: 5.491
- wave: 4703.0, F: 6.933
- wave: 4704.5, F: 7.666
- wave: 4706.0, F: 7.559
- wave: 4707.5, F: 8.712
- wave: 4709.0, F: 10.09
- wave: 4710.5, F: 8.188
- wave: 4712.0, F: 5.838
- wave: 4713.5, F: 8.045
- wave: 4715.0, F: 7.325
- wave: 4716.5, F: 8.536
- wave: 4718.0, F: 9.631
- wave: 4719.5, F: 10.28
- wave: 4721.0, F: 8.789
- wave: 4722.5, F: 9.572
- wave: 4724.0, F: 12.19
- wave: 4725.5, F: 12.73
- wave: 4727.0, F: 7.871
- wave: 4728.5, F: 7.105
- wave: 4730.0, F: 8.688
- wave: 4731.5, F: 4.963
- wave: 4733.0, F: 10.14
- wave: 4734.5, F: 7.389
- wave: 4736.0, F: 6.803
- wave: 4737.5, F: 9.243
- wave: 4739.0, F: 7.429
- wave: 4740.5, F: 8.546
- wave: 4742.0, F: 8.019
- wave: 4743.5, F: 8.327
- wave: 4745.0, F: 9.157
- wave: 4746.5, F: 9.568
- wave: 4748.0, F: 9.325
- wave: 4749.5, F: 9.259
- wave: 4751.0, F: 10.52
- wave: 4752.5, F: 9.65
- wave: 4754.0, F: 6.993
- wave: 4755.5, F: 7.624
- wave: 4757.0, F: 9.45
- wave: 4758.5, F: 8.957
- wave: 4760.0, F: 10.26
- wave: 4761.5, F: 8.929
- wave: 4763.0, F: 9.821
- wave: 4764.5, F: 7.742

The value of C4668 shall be 7.1 angstrom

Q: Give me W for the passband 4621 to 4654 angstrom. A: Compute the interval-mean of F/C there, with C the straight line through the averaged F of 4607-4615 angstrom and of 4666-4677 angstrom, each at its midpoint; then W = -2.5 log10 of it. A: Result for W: 0.05 mag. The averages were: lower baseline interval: 8.66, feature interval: 8.04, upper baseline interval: 8.07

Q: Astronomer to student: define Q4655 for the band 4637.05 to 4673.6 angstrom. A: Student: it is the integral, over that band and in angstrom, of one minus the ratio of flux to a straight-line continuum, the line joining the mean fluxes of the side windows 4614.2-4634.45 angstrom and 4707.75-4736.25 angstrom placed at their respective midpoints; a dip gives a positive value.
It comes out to 4.0 angstrom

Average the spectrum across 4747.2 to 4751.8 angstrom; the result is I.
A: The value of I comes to 9.7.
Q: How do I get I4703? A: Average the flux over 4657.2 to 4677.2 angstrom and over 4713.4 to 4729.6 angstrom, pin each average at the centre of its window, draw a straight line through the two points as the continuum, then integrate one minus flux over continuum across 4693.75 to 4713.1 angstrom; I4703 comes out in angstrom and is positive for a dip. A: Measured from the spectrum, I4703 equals 1.9 angstrom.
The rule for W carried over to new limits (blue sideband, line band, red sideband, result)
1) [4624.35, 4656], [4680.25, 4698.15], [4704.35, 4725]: -0.042 mag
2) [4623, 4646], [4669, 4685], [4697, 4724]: -0.052 mag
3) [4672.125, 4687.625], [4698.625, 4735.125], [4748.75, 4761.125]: 0.043 mag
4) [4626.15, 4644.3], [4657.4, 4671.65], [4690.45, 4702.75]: 0.035 mag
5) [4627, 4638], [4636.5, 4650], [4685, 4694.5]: 0.138 mag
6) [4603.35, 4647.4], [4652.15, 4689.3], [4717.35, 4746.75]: 0.035 mag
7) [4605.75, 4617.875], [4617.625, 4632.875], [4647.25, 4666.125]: -0.058 mag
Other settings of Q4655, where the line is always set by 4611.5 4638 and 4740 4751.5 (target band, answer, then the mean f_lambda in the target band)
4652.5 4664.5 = 0.52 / 8.42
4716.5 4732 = -0.37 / 9.22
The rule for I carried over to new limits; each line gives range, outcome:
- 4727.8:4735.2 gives 7.66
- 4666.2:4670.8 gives 7.68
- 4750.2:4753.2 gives 10.1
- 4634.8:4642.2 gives 7.57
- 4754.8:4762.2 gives 9.05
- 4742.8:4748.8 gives 9.1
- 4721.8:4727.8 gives 10.6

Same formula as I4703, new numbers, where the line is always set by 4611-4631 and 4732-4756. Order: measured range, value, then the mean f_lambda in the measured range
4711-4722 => 0.35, 8.37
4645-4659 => 1.37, 7.91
